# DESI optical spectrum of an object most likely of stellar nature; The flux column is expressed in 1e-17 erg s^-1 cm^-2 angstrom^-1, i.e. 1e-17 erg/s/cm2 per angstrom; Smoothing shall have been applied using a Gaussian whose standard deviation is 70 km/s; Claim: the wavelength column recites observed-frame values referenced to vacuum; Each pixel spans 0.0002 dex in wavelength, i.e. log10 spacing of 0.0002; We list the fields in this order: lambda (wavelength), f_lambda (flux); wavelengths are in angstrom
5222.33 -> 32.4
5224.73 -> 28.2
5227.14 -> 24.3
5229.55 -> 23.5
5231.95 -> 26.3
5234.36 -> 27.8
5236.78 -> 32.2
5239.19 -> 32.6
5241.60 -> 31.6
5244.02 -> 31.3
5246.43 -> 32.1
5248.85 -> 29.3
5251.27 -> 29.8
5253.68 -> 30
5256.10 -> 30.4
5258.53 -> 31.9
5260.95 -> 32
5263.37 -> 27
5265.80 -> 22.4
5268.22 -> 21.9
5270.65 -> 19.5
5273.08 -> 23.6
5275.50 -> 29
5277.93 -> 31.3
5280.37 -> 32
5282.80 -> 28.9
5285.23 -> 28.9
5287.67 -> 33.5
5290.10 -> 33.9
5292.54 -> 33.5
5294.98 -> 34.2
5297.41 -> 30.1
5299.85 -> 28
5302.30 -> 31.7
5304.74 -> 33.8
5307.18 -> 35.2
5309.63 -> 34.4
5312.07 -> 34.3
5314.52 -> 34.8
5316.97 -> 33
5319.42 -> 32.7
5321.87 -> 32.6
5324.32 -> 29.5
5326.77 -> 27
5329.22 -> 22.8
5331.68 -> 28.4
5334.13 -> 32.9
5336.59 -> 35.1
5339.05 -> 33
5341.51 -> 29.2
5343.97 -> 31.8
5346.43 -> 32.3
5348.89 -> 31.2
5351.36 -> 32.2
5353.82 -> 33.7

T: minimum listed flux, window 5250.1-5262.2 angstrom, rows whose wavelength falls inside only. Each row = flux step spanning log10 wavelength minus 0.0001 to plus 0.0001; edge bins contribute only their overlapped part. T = 29.8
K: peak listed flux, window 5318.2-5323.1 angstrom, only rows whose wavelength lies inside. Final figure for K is 32.7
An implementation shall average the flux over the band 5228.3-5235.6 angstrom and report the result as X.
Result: 25.9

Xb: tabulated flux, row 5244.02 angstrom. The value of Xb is 31.3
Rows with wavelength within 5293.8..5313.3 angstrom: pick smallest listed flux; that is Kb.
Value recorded 28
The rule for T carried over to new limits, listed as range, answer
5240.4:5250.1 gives 29.3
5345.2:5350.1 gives 31.2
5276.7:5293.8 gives 28.9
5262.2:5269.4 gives 21.9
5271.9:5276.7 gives 23.6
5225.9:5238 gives 23.5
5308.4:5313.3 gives 34.3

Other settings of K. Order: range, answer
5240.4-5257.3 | 32.1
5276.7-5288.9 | 33.5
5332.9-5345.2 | 35.1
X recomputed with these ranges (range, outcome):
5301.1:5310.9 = 33.8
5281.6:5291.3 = 31.3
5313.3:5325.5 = 32.5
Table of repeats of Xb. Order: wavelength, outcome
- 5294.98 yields 34.2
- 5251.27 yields 29.8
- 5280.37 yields 32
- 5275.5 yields 29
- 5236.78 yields 32.2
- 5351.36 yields 32.2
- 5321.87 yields 32.6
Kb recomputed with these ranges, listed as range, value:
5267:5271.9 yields 19.5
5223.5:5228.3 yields 24.3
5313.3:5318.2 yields 33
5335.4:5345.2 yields 29.2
